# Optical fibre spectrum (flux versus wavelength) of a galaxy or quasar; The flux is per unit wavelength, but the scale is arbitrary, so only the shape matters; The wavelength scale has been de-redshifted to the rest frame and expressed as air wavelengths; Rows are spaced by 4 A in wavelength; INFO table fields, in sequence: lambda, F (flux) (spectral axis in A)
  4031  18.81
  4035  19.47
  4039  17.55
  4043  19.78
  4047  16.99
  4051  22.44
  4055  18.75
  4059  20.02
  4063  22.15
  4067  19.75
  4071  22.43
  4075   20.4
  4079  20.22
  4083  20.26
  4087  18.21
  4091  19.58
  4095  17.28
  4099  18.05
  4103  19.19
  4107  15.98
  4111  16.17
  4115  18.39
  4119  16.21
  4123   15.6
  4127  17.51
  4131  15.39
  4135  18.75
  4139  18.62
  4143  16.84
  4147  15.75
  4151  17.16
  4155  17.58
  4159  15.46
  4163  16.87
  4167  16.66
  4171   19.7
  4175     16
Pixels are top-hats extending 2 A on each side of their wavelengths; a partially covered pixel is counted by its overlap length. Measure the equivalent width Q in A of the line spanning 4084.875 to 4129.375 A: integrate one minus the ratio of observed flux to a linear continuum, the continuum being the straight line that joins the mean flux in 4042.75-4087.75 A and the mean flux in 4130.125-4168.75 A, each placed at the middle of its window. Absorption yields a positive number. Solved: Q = 2.7 A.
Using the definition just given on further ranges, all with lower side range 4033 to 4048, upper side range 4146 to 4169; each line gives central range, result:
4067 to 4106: -3.6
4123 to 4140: -0.2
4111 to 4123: 0.3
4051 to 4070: -2.4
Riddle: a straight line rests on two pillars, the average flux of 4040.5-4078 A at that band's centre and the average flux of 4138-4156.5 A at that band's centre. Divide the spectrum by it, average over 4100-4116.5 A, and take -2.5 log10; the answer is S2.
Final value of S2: 0.064 mag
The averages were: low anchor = 20.3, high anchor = 17.1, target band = 17.4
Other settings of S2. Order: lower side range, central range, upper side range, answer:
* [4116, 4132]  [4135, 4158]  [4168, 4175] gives 0.00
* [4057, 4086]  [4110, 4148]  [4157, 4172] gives 0.09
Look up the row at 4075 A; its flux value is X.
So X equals 20.4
